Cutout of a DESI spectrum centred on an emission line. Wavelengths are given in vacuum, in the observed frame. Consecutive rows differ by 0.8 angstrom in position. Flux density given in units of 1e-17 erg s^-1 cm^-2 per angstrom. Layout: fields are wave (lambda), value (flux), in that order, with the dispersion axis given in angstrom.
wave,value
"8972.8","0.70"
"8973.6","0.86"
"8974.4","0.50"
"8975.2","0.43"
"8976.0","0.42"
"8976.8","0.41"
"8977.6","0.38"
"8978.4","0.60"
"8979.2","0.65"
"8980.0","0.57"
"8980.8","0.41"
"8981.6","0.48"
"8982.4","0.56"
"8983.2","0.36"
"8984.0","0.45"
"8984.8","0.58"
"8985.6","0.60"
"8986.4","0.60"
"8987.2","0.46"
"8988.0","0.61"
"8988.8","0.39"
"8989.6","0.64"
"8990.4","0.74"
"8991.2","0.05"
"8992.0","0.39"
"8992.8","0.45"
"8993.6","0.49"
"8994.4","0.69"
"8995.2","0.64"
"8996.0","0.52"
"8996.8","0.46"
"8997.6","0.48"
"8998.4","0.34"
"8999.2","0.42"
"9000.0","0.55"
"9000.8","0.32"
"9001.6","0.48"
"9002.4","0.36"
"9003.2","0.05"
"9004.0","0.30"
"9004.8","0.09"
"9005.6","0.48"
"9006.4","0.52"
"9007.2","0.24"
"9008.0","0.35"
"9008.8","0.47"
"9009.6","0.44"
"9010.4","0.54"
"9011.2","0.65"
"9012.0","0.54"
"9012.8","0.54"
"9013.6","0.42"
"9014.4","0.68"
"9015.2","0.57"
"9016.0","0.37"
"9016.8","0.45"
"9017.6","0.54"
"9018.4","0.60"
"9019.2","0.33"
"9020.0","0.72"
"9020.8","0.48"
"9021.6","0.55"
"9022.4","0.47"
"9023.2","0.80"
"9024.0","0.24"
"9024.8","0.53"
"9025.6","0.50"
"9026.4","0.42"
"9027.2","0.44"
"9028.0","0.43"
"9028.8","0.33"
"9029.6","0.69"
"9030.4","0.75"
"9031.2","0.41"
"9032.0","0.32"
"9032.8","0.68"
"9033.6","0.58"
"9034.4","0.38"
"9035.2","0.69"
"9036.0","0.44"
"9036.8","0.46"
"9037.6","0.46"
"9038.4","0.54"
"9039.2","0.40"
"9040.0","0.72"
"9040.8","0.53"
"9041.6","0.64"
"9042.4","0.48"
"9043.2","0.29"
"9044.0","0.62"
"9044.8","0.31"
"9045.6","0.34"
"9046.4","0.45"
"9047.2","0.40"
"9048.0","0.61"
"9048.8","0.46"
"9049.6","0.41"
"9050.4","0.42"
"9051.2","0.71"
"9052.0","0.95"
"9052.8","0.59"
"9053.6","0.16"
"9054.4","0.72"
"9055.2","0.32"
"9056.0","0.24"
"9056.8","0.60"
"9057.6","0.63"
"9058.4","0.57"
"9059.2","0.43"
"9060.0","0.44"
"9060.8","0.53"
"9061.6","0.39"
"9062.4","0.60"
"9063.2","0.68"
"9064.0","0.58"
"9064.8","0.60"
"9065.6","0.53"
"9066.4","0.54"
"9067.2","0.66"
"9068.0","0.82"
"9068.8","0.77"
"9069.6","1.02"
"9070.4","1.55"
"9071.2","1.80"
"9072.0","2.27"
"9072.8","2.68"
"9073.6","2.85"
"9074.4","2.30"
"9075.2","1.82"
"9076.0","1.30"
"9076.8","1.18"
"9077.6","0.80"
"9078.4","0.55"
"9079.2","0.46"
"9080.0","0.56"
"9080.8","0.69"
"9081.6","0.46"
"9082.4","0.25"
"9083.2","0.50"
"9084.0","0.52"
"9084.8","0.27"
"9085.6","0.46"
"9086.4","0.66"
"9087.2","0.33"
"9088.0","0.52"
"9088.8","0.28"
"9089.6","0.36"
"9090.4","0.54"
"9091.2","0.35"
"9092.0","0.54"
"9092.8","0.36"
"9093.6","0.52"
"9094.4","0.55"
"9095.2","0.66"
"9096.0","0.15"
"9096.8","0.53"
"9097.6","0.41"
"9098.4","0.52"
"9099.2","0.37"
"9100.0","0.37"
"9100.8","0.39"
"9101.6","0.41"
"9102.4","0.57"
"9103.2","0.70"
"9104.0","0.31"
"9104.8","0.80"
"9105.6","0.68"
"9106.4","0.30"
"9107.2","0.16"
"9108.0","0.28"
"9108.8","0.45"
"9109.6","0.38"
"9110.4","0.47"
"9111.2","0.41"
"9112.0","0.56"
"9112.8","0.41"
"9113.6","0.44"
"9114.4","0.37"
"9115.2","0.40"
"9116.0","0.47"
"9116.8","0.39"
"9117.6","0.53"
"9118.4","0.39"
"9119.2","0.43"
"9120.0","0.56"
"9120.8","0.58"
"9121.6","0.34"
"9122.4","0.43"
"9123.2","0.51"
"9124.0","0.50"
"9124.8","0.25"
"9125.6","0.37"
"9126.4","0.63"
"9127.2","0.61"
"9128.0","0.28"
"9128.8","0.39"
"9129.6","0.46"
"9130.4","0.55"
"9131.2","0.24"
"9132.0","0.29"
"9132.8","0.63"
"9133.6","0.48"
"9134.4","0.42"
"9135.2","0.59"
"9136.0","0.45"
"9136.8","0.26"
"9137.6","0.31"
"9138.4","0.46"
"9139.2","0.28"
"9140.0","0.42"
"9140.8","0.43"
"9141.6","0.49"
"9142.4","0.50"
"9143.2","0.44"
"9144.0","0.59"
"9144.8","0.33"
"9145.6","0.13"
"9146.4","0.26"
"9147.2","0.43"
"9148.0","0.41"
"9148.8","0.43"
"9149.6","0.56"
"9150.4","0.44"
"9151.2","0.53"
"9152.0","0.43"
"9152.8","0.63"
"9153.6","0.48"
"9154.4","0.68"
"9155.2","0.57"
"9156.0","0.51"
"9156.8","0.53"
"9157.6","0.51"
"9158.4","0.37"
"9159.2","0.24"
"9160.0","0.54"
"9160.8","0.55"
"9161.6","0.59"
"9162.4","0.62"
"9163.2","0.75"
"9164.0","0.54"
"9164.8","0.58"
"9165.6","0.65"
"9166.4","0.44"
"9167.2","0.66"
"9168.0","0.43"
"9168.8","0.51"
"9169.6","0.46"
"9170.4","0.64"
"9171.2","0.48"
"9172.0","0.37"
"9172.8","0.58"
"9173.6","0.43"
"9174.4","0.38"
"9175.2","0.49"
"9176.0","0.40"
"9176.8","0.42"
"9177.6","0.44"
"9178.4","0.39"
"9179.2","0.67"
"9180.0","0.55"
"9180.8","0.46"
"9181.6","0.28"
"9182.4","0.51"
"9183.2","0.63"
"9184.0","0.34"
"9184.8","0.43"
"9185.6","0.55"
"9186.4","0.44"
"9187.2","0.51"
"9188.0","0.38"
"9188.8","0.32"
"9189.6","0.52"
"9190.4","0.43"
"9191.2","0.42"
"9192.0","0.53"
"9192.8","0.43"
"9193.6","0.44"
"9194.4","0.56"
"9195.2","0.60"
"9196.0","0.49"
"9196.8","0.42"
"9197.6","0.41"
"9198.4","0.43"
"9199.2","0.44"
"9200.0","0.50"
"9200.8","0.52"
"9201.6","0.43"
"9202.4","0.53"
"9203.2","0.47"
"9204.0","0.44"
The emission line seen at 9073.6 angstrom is H-beta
